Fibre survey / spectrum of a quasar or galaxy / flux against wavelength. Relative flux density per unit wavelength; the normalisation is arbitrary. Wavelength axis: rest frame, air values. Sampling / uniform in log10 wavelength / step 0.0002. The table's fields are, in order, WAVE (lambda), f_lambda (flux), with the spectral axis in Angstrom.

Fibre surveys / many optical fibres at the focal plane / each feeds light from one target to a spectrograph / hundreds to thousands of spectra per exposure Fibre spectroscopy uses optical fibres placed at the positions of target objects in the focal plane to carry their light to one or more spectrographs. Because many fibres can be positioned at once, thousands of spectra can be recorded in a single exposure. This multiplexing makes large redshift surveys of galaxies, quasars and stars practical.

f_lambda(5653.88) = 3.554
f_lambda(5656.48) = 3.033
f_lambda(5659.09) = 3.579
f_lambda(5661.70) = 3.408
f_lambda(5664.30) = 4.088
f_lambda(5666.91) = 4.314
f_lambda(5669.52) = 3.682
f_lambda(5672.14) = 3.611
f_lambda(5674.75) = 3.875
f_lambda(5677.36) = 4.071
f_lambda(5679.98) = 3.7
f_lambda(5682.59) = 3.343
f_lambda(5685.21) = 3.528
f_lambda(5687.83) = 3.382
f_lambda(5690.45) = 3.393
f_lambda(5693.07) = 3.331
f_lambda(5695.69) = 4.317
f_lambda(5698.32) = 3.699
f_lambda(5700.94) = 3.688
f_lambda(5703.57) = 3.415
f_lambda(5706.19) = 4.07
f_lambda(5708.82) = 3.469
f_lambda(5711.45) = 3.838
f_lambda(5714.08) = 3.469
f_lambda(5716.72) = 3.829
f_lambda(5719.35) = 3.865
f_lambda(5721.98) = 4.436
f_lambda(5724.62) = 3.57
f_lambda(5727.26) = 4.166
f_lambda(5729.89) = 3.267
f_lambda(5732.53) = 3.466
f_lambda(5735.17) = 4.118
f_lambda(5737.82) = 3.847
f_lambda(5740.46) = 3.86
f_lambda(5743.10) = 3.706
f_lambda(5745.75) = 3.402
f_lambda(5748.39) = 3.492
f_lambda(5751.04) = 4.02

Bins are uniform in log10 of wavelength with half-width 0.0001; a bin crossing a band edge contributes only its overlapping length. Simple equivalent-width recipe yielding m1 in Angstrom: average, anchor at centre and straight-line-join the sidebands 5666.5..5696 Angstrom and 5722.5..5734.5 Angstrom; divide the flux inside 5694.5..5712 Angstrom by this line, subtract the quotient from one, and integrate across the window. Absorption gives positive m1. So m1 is -0.4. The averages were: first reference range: 3.67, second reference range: 3.7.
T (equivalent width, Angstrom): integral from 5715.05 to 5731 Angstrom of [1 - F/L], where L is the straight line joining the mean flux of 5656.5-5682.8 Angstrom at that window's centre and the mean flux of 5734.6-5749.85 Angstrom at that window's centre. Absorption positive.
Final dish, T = -0.5 Angstrom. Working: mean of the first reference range 3.75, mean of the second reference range 3.72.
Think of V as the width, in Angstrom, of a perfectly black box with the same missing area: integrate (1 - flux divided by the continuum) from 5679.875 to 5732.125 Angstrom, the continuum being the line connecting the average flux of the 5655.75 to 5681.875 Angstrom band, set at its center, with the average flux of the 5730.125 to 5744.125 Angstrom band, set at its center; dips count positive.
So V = 0.9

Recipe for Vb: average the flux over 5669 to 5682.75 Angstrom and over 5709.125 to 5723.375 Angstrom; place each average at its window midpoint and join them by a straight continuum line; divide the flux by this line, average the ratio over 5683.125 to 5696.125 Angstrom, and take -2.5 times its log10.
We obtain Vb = 0.08 mag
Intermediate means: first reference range 3.75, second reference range 3.86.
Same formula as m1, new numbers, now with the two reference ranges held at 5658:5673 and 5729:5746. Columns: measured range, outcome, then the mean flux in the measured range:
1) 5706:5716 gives 0.1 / 3.67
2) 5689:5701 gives 0.2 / 3.68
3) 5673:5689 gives 0.5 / 3.65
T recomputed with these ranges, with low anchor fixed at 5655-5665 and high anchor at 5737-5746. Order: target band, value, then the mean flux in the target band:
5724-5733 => 0.1 Angstrom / 3.64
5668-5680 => -0.9 Angstrom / 3.8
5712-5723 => -0.7 Angstrom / 3.88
